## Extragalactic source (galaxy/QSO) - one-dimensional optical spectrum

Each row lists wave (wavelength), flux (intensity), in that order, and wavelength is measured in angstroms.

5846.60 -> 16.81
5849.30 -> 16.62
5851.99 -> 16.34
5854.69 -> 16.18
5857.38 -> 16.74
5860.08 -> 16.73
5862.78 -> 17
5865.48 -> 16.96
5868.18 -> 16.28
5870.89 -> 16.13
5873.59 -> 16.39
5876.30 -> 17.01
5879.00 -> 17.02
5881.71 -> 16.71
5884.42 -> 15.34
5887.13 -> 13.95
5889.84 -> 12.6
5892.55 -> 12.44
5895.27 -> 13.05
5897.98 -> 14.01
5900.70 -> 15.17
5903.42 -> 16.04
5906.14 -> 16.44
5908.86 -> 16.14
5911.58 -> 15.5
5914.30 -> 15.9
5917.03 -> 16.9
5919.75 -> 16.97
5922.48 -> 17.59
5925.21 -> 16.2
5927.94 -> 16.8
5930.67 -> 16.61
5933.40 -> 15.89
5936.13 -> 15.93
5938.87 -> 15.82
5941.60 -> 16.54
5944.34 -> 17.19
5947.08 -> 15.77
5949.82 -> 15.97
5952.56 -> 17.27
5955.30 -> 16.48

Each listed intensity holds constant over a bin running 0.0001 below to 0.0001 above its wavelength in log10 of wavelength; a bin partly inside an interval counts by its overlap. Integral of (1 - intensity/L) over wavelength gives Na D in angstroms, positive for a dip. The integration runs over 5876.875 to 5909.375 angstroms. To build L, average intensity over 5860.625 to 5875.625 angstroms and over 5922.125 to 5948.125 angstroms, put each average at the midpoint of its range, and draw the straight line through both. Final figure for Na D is 3.1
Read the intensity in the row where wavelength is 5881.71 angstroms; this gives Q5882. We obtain 16.71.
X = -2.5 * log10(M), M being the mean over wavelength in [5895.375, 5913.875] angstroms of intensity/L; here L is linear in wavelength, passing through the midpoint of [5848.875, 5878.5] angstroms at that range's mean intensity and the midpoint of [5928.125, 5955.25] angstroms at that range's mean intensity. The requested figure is 0.07 mag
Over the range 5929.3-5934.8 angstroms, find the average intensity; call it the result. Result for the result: 16.3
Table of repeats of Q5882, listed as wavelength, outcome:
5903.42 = 16.04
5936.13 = 15.93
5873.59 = 16.39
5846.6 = 16.81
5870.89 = 16.13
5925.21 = 16.2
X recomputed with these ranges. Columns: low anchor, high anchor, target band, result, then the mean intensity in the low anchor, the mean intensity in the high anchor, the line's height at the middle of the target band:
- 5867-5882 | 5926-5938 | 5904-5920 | 0.009 mag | 16.6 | 16.3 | 16.4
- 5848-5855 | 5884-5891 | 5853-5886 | -0.098 mag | 16.4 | 13.8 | 15.1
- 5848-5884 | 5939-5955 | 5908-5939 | 0.009 mag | 16.6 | 16.5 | 16.5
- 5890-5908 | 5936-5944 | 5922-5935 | -0.054 mag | 14.4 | 16.3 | 15.7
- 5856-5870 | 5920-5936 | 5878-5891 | 0.107 mag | 16.7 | 16.6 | 16.7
